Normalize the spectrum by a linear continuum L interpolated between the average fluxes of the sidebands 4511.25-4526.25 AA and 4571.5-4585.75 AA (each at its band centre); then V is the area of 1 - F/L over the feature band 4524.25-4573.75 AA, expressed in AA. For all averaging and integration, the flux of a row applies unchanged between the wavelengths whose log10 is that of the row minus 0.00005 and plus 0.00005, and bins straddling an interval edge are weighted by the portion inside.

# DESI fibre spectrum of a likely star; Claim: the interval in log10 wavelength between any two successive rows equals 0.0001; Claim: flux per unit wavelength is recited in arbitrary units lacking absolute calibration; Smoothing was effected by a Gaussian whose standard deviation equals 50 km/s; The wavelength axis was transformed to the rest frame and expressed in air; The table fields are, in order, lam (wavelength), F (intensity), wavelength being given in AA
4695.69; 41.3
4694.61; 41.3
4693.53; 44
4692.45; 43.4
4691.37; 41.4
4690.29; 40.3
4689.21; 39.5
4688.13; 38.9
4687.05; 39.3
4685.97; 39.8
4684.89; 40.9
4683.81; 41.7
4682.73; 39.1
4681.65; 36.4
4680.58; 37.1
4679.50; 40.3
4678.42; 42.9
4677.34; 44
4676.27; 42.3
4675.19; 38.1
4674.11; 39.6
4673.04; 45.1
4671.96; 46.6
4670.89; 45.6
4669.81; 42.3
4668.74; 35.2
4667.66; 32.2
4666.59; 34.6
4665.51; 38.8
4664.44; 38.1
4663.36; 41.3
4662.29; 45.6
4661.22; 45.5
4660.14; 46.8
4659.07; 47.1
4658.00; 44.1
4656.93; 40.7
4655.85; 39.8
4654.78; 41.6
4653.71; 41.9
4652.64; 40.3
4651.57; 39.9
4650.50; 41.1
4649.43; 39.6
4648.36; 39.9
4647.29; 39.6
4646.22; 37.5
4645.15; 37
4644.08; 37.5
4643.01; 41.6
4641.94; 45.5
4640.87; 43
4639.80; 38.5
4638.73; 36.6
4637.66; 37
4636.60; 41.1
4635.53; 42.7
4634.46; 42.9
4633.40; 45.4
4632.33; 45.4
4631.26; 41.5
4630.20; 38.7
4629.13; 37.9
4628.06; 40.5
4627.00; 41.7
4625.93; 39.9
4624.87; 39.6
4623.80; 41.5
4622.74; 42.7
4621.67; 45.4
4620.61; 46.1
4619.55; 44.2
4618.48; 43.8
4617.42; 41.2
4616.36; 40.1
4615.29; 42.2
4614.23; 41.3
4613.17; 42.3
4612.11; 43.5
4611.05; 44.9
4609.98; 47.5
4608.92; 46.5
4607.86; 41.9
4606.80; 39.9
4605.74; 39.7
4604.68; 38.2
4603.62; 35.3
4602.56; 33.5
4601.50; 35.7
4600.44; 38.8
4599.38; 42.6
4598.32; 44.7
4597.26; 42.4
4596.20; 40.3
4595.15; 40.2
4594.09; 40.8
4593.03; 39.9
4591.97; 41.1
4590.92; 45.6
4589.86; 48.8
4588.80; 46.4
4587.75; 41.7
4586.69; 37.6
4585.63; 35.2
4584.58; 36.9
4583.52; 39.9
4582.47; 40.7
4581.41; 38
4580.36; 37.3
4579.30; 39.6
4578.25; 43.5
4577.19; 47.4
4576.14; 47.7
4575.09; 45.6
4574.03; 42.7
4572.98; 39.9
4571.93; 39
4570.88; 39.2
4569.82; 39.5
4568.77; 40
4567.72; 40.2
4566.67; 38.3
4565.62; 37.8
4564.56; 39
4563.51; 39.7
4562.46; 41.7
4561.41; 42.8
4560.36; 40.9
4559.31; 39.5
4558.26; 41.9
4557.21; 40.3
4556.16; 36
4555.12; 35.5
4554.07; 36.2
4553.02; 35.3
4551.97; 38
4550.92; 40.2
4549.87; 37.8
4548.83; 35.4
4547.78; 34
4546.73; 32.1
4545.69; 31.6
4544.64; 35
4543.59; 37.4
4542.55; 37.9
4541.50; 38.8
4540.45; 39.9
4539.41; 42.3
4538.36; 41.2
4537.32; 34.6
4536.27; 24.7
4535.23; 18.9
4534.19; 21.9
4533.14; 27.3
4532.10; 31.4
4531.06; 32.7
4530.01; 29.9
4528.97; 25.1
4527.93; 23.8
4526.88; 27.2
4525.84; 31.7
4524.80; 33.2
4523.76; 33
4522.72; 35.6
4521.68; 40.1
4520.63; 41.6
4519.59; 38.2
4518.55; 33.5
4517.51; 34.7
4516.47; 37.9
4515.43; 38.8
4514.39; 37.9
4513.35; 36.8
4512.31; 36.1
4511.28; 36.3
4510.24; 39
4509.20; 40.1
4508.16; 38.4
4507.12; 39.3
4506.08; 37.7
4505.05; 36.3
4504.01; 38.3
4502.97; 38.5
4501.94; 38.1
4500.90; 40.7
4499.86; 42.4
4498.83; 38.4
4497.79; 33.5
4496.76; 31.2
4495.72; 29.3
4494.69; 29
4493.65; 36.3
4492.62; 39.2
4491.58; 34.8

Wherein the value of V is 4.3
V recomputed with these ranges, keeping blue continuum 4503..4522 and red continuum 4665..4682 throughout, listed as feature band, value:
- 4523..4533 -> 2.16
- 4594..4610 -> -0.48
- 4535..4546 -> 0.86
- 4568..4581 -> -1.01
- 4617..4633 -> -1.06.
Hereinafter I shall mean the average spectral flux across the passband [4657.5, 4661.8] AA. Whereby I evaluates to 45.9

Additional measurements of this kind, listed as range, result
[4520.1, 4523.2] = 39.1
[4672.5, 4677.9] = 41.8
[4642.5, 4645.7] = 38.7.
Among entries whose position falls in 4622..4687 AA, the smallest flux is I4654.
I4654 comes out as 32.2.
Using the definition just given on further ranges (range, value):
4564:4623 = 33.5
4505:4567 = 18.9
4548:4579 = 35.3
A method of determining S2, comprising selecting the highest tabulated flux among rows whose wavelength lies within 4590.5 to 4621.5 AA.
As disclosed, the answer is 47.5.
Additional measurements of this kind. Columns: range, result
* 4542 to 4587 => 47.7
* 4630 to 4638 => 45.4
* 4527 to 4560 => 42.3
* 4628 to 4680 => 47.1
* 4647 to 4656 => 41.9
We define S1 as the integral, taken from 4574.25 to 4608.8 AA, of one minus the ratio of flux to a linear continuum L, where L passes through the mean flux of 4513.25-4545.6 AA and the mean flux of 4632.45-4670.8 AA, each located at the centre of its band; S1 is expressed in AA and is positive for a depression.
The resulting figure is -3.5 AA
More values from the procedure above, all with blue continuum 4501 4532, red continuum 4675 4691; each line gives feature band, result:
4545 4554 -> 0.2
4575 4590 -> -1.7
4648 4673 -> -1.2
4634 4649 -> -0.4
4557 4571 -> -1.2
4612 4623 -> -1.3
